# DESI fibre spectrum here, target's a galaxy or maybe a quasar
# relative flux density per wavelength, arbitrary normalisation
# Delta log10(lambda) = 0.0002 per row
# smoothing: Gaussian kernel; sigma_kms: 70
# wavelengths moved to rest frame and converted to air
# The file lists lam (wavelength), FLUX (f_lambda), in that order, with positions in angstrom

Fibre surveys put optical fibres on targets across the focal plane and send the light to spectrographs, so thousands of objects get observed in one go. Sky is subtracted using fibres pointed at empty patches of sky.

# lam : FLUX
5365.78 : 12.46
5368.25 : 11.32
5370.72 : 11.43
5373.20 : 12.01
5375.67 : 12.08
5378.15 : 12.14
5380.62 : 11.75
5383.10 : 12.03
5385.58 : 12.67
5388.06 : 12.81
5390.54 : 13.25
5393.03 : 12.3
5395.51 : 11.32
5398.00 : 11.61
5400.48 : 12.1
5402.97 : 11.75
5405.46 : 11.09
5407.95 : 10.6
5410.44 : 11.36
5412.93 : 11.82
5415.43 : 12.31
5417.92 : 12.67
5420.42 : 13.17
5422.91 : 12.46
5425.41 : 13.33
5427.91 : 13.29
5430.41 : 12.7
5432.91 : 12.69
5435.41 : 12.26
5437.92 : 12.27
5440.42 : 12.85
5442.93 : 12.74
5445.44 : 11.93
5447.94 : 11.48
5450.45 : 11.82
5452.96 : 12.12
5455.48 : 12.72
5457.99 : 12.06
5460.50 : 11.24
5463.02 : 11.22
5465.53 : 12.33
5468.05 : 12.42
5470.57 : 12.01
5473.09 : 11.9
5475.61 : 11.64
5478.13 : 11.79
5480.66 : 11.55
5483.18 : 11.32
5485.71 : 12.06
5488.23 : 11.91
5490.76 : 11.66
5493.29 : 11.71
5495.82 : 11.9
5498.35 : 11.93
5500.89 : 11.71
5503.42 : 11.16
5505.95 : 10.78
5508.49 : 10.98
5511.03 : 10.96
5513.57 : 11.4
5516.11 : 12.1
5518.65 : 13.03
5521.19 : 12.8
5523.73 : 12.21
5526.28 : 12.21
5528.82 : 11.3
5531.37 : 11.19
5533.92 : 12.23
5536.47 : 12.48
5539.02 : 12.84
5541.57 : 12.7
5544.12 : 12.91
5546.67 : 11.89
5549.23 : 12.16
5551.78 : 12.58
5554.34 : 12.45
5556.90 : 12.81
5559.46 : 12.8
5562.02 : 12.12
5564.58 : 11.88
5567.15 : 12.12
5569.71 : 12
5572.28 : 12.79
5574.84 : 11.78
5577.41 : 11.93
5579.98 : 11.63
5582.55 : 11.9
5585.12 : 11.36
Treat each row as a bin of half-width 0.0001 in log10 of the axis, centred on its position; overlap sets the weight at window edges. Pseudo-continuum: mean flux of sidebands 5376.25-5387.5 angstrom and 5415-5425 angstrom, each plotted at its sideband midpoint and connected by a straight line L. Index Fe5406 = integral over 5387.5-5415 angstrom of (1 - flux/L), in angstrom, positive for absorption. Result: 1.4 angstrom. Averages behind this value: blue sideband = 12.2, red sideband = 12.7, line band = 11.8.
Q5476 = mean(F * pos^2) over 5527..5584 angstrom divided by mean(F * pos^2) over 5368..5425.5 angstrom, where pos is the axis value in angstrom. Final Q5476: 1.07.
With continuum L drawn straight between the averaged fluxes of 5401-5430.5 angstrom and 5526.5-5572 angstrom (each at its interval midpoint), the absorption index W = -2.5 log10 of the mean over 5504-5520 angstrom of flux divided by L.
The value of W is 0.07 mag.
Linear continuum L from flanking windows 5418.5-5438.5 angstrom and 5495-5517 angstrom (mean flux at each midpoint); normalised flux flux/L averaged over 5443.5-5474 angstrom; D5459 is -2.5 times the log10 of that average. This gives 0.03 mag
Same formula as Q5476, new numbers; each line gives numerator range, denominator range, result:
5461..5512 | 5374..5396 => 0.98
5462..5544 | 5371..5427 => 1.02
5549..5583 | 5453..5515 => 1.08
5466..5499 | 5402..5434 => 0.99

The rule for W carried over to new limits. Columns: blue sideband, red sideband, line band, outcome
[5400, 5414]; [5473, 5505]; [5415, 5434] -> -0.12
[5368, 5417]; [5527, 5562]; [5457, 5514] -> 0.05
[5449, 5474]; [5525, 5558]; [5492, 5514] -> 0.07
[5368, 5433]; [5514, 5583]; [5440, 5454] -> 0.01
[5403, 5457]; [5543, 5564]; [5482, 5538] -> 0.05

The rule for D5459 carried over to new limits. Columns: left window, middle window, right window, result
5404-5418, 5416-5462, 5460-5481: -0.067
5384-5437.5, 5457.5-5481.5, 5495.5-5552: 0.027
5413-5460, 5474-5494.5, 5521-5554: 0.059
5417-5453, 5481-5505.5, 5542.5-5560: 0.076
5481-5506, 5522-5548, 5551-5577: -0.015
